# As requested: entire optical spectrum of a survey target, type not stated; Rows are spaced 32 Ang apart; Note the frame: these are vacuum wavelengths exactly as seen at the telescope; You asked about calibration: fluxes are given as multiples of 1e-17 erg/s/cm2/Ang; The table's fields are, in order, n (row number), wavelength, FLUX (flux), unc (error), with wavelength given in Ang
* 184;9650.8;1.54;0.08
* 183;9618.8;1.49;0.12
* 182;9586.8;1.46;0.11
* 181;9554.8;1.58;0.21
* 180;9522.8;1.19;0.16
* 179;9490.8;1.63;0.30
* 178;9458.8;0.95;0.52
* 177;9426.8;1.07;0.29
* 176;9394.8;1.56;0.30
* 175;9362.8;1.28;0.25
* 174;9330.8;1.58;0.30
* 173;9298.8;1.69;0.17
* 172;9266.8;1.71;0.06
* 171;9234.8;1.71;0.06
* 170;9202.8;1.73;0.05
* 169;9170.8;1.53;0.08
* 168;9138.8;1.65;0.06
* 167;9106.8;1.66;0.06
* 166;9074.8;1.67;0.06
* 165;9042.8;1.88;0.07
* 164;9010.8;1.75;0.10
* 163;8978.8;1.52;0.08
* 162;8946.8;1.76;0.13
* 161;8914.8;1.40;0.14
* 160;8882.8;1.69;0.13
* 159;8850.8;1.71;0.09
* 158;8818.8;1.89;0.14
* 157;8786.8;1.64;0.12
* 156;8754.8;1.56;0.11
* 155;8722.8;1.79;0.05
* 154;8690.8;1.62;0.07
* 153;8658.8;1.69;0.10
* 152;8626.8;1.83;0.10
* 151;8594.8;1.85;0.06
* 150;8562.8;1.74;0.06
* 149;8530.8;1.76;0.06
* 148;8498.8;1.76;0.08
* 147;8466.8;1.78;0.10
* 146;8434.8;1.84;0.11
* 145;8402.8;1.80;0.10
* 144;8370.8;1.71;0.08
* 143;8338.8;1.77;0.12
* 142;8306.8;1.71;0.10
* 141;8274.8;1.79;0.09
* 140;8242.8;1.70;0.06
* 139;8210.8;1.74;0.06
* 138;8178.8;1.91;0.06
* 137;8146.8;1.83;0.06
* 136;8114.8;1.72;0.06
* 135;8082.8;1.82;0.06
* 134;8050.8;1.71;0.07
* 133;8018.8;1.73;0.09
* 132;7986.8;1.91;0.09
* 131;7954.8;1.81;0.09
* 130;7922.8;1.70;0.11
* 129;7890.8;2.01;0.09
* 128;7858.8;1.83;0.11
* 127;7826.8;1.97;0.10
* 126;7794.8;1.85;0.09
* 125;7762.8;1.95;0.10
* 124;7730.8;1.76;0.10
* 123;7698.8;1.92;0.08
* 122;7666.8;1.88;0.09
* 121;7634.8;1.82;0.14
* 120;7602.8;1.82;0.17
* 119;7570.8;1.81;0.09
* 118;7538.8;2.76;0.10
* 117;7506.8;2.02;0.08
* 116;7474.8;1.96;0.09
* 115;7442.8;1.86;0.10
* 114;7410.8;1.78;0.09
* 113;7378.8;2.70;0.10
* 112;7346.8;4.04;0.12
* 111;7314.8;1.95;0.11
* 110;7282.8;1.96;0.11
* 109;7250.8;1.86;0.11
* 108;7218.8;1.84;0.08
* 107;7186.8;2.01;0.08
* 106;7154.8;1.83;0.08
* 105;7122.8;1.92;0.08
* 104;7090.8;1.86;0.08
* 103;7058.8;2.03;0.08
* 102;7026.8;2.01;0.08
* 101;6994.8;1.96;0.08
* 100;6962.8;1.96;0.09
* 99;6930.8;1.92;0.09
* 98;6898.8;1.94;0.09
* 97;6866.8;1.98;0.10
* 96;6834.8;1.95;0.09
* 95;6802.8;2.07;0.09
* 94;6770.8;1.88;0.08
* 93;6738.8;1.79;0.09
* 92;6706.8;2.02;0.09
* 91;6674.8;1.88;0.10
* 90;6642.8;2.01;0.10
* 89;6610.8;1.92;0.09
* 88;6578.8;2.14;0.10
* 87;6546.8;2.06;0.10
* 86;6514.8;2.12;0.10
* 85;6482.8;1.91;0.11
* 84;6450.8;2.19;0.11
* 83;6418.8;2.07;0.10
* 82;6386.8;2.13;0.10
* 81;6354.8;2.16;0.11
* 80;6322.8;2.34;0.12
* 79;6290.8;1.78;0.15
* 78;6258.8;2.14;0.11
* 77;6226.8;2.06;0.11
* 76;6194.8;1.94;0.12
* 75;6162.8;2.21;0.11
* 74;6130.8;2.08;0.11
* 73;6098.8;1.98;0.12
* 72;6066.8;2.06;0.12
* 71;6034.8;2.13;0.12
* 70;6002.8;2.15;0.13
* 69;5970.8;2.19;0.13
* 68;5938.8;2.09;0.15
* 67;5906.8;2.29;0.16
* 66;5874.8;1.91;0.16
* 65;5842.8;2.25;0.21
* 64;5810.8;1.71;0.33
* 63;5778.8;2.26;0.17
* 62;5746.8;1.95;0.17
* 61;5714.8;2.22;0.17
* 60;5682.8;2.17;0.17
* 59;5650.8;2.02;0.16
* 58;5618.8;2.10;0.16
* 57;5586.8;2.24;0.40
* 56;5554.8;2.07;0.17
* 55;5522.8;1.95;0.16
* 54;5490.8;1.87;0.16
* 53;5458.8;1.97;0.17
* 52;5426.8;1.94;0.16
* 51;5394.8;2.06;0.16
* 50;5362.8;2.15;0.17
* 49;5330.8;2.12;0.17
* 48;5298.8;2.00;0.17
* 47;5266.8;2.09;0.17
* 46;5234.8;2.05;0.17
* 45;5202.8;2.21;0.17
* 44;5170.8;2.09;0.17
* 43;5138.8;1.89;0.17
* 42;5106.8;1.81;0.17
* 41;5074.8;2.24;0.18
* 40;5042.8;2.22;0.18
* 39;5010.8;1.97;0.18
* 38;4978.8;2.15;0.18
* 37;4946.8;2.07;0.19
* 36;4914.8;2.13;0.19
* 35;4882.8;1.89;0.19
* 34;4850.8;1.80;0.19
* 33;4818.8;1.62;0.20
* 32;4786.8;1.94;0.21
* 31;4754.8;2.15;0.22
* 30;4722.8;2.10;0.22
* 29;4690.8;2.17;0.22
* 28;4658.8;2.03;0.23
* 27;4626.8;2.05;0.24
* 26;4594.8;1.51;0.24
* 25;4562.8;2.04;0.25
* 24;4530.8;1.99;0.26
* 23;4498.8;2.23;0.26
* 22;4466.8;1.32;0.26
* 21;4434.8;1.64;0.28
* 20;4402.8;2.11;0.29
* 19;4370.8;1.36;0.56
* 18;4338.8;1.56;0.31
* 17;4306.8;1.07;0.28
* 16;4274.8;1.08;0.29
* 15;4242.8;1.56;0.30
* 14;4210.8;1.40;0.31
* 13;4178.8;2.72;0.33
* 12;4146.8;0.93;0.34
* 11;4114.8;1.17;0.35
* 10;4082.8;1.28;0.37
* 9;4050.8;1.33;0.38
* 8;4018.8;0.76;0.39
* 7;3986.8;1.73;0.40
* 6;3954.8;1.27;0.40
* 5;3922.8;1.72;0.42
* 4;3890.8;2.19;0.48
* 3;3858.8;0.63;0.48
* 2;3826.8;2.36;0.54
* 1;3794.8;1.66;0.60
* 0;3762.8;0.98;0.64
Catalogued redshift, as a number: 0.12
